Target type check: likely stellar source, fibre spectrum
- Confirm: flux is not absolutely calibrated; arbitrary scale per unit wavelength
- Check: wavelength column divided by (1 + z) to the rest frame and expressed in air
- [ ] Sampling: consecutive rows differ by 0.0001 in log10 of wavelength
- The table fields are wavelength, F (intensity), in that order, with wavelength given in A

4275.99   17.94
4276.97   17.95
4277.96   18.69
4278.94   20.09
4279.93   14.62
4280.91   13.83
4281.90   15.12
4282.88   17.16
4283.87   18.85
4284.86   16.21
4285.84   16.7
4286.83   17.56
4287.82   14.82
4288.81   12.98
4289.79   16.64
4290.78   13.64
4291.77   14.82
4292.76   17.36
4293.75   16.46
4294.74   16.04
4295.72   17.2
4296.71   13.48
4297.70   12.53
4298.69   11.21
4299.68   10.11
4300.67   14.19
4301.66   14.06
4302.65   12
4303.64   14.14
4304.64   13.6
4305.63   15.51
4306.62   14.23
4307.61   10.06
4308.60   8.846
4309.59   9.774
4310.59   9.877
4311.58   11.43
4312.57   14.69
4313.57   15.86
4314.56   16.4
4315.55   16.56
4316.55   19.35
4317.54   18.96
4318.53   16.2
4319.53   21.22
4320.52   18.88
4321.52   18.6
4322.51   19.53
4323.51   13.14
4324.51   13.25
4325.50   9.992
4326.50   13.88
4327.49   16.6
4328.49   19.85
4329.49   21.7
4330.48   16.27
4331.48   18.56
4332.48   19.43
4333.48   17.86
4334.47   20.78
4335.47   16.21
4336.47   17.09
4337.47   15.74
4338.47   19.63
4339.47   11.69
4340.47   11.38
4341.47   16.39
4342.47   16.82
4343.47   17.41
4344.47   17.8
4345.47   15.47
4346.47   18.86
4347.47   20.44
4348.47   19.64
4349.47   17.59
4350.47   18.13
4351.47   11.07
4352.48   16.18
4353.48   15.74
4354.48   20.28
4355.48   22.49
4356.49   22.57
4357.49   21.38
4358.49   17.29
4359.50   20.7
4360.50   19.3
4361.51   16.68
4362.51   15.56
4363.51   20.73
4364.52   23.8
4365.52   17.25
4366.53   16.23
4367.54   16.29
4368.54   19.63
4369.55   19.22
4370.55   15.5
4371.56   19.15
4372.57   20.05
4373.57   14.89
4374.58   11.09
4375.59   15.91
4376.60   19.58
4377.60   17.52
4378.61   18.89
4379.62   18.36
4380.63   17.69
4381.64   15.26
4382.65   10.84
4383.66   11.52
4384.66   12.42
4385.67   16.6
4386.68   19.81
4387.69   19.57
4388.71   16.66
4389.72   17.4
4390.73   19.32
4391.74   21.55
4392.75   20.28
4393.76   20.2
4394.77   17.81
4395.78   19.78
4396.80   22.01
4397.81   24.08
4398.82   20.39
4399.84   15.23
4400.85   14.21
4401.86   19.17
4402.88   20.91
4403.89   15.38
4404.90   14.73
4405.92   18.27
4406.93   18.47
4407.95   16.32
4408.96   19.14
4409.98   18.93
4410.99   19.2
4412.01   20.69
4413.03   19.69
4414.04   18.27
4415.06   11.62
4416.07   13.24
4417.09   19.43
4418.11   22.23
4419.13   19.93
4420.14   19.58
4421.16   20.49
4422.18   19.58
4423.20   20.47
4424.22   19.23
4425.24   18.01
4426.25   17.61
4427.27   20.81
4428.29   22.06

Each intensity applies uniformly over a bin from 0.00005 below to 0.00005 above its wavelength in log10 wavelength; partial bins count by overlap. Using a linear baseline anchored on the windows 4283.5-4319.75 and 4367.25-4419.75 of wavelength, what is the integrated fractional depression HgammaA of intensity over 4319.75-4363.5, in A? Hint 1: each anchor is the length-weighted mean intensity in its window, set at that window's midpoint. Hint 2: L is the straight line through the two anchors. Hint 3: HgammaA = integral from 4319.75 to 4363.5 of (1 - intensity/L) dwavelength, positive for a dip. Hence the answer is -4.0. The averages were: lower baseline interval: 14.6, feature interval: 17.5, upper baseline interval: 17.8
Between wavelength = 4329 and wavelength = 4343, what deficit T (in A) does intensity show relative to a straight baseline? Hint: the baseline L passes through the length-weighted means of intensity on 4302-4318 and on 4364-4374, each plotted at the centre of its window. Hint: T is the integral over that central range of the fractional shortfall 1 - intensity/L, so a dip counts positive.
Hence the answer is -1.2 A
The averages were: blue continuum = 13.8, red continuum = 18.2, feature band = 17.1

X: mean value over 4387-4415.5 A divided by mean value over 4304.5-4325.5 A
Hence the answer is 1.24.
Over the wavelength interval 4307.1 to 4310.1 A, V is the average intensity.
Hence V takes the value 9.58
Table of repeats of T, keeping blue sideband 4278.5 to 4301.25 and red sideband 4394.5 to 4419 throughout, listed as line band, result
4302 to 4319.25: 1.9 A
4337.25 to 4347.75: 0.1 A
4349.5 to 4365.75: -1.6 A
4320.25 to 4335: -0.8 A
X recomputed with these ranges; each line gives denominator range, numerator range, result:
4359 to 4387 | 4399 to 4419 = 1.03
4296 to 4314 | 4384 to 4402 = 1.48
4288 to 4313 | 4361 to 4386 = 1.25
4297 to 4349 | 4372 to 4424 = 1.15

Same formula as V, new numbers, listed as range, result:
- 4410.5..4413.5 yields 19.8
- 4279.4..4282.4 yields 14.6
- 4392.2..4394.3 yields 20.3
